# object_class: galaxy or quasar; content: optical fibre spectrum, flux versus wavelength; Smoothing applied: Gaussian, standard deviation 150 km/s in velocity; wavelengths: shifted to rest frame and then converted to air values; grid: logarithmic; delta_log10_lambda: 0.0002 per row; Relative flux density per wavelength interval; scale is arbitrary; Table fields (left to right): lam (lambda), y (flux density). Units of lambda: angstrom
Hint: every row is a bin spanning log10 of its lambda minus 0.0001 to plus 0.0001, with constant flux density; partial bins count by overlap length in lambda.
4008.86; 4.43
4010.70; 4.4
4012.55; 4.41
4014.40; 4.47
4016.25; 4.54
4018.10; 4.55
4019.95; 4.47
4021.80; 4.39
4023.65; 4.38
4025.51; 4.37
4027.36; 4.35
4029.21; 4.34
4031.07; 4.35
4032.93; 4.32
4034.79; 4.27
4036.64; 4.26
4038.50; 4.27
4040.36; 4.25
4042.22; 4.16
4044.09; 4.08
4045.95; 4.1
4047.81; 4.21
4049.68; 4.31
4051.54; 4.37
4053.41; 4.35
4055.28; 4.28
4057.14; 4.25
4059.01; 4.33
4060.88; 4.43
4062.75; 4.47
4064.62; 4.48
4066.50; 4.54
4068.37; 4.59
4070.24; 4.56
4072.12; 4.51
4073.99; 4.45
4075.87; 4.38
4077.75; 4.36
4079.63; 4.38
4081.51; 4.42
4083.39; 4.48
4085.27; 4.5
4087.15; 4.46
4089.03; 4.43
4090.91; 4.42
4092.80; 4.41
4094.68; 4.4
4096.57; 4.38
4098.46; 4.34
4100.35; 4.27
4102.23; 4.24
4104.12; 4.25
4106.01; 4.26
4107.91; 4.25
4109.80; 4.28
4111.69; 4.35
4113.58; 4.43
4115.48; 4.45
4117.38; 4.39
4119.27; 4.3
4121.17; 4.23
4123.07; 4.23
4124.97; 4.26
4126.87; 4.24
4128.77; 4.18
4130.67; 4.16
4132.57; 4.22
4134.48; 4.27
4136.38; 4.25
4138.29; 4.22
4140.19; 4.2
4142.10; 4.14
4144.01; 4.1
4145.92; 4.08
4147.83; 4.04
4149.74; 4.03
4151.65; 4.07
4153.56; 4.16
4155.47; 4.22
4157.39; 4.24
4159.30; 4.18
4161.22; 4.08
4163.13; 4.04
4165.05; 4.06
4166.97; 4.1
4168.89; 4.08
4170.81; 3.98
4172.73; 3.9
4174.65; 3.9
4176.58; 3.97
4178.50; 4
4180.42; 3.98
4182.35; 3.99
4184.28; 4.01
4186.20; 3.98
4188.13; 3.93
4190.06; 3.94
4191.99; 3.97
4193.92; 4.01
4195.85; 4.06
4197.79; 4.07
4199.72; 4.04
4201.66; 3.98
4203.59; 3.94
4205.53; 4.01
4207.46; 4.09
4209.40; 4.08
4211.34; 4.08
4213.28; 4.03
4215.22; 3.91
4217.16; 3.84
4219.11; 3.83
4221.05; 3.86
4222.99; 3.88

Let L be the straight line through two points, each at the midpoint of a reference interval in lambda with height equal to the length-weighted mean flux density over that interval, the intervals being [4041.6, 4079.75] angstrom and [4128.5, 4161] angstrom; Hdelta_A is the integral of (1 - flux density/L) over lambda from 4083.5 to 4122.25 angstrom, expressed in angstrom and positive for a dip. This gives -0.85 angstrom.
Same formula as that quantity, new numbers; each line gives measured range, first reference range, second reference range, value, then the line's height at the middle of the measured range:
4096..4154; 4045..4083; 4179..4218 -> -0.3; 4.21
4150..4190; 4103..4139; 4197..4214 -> 0.9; 4.14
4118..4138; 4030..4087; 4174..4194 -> -0.4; 4.14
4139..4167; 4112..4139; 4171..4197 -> 0.1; 4.13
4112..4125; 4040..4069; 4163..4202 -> -0.5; 4.16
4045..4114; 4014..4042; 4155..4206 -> -2.1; 4.25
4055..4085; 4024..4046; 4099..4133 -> -1.1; 4.27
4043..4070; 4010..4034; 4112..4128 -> 0.2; 4.38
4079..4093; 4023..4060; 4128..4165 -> -0.7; 4.22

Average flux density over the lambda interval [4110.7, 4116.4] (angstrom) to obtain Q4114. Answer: 4.41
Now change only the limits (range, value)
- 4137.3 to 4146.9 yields 4.15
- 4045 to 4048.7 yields 4.16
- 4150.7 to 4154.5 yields 4.12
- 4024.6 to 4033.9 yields 4.35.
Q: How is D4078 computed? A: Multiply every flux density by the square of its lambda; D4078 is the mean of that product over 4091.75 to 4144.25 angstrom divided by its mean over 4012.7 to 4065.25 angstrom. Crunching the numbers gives 1.03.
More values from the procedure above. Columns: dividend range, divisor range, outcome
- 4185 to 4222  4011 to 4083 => 0.98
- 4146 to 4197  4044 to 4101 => 0.96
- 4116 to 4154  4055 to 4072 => 0.98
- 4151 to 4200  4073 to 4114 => 0.96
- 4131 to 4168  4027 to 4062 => 1.02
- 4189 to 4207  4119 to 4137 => 0.98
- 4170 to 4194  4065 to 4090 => 0.93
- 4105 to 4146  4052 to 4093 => 0.98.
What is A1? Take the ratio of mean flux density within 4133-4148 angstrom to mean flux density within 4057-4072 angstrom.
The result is 0.9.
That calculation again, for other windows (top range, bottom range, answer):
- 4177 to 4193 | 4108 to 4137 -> 0.93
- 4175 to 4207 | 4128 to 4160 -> 0.96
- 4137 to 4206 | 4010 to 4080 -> 0.93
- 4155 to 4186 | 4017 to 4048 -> 0.94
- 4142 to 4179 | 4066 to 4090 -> 0.91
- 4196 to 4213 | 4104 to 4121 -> 0.93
